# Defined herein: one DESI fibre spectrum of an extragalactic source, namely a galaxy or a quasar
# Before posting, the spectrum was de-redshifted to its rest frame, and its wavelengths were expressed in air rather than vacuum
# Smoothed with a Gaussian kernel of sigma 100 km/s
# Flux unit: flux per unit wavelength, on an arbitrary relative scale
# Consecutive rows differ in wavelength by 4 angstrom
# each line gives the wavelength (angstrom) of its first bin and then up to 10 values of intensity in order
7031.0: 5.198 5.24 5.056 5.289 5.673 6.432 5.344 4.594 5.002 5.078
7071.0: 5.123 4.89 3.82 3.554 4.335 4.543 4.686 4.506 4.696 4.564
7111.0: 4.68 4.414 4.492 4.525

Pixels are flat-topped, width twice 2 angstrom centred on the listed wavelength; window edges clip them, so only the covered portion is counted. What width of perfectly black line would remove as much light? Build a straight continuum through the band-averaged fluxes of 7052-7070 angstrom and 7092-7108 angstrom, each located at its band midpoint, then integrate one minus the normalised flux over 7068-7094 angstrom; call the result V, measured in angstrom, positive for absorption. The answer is 2.3 angstrom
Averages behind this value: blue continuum 5.09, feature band 4.42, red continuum 4.61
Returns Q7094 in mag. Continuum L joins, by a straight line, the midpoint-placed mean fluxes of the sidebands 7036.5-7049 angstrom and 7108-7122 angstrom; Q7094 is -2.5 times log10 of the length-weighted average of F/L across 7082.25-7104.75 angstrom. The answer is 0.079 mag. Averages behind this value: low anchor 5.34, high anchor 4.53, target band 4.43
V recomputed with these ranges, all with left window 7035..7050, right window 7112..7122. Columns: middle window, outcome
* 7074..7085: 2.08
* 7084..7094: 0.93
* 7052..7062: 0.20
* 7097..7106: 0.14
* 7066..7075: 0.00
